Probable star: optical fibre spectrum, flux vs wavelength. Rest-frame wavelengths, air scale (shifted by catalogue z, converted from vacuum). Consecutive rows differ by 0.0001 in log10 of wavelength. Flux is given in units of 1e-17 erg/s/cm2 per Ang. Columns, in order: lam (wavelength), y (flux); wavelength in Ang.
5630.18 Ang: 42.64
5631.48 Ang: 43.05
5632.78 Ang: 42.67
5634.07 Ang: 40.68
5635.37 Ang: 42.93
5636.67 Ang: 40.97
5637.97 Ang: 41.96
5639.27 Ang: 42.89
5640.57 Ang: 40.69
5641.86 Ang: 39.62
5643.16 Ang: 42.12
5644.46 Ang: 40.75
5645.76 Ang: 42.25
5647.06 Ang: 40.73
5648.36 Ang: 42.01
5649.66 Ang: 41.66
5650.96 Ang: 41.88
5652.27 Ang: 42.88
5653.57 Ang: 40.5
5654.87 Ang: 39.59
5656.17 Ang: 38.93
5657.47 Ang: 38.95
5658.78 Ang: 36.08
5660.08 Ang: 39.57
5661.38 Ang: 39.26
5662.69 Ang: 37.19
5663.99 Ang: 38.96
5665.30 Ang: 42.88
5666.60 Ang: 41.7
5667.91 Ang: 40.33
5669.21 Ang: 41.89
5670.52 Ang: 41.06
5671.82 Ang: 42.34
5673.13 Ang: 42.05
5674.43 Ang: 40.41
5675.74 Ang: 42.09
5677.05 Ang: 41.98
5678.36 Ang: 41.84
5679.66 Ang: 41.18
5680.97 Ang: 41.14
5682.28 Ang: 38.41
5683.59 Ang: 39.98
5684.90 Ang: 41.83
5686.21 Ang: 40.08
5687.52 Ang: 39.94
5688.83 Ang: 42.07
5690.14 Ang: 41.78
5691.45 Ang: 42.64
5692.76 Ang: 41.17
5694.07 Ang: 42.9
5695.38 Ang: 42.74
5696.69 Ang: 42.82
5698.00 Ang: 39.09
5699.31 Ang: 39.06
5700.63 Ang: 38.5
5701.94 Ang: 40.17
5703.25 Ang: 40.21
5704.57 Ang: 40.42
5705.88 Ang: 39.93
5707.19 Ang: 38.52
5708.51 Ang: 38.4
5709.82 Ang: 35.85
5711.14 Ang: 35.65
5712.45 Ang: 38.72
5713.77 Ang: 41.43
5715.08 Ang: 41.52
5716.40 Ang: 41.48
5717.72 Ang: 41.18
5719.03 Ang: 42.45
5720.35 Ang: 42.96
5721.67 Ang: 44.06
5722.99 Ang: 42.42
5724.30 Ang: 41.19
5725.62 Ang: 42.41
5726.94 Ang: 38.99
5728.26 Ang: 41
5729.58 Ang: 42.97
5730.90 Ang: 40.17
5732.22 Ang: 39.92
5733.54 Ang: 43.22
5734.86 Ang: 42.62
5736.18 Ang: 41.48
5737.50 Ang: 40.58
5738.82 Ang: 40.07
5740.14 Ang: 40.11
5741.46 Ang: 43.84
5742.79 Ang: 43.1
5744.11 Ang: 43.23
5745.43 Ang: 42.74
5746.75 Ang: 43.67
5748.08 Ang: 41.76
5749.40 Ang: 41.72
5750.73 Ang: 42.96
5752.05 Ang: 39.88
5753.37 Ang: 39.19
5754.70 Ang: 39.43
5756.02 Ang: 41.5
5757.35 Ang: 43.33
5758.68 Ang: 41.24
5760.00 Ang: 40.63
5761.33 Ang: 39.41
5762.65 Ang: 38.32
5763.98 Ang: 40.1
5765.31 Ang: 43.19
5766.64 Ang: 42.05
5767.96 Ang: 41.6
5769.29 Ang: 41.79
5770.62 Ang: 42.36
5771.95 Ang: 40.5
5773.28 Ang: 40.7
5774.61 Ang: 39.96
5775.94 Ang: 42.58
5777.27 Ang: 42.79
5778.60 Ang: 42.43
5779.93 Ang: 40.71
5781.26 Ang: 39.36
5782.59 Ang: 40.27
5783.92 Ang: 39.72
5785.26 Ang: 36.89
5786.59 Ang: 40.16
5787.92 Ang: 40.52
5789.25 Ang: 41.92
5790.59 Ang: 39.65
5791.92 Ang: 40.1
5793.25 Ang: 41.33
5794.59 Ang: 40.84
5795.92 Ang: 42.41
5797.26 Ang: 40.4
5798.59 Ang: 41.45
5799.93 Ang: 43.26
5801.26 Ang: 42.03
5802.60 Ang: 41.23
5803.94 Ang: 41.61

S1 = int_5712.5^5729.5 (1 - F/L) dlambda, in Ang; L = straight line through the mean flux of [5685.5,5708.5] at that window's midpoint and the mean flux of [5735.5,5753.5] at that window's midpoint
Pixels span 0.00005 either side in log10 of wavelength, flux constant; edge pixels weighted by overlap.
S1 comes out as -0.2 Ang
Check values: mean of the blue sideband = 40.6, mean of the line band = 41.7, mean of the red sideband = 41.8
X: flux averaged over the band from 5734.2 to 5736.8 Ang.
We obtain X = 42.1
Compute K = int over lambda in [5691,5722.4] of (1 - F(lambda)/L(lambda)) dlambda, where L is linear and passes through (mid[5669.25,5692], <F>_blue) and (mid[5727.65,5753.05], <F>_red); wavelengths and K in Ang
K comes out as 0.8 Ang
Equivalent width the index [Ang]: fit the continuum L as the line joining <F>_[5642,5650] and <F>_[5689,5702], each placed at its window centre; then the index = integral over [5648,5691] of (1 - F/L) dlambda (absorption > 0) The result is 0.7 Ang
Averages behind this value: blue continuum 41.5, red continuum 41.2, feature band 40.7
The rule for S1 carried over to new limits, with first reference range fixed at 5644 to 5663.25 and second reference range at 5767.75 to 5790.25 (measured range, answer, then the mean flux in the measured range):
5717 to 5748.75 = -1.1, 41.9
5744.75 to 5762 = -0.3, 41.4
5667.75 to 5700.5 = -0.7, 41.2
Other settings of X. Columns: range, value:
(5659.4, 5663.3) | 38.7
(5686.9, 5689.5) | 41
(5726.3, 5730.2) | 41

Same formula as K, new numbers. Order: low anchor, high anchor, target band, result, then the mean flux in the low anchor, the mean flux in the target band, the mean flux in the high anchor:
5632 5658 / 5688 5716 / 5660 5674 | 0.05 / 41.3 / 40.7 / 40.2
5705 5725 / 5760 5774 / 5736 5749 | -0.44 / 40.4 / 42.1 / 41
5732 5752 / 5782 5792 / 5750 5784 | -0.15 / 42.1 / 41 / 39.9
